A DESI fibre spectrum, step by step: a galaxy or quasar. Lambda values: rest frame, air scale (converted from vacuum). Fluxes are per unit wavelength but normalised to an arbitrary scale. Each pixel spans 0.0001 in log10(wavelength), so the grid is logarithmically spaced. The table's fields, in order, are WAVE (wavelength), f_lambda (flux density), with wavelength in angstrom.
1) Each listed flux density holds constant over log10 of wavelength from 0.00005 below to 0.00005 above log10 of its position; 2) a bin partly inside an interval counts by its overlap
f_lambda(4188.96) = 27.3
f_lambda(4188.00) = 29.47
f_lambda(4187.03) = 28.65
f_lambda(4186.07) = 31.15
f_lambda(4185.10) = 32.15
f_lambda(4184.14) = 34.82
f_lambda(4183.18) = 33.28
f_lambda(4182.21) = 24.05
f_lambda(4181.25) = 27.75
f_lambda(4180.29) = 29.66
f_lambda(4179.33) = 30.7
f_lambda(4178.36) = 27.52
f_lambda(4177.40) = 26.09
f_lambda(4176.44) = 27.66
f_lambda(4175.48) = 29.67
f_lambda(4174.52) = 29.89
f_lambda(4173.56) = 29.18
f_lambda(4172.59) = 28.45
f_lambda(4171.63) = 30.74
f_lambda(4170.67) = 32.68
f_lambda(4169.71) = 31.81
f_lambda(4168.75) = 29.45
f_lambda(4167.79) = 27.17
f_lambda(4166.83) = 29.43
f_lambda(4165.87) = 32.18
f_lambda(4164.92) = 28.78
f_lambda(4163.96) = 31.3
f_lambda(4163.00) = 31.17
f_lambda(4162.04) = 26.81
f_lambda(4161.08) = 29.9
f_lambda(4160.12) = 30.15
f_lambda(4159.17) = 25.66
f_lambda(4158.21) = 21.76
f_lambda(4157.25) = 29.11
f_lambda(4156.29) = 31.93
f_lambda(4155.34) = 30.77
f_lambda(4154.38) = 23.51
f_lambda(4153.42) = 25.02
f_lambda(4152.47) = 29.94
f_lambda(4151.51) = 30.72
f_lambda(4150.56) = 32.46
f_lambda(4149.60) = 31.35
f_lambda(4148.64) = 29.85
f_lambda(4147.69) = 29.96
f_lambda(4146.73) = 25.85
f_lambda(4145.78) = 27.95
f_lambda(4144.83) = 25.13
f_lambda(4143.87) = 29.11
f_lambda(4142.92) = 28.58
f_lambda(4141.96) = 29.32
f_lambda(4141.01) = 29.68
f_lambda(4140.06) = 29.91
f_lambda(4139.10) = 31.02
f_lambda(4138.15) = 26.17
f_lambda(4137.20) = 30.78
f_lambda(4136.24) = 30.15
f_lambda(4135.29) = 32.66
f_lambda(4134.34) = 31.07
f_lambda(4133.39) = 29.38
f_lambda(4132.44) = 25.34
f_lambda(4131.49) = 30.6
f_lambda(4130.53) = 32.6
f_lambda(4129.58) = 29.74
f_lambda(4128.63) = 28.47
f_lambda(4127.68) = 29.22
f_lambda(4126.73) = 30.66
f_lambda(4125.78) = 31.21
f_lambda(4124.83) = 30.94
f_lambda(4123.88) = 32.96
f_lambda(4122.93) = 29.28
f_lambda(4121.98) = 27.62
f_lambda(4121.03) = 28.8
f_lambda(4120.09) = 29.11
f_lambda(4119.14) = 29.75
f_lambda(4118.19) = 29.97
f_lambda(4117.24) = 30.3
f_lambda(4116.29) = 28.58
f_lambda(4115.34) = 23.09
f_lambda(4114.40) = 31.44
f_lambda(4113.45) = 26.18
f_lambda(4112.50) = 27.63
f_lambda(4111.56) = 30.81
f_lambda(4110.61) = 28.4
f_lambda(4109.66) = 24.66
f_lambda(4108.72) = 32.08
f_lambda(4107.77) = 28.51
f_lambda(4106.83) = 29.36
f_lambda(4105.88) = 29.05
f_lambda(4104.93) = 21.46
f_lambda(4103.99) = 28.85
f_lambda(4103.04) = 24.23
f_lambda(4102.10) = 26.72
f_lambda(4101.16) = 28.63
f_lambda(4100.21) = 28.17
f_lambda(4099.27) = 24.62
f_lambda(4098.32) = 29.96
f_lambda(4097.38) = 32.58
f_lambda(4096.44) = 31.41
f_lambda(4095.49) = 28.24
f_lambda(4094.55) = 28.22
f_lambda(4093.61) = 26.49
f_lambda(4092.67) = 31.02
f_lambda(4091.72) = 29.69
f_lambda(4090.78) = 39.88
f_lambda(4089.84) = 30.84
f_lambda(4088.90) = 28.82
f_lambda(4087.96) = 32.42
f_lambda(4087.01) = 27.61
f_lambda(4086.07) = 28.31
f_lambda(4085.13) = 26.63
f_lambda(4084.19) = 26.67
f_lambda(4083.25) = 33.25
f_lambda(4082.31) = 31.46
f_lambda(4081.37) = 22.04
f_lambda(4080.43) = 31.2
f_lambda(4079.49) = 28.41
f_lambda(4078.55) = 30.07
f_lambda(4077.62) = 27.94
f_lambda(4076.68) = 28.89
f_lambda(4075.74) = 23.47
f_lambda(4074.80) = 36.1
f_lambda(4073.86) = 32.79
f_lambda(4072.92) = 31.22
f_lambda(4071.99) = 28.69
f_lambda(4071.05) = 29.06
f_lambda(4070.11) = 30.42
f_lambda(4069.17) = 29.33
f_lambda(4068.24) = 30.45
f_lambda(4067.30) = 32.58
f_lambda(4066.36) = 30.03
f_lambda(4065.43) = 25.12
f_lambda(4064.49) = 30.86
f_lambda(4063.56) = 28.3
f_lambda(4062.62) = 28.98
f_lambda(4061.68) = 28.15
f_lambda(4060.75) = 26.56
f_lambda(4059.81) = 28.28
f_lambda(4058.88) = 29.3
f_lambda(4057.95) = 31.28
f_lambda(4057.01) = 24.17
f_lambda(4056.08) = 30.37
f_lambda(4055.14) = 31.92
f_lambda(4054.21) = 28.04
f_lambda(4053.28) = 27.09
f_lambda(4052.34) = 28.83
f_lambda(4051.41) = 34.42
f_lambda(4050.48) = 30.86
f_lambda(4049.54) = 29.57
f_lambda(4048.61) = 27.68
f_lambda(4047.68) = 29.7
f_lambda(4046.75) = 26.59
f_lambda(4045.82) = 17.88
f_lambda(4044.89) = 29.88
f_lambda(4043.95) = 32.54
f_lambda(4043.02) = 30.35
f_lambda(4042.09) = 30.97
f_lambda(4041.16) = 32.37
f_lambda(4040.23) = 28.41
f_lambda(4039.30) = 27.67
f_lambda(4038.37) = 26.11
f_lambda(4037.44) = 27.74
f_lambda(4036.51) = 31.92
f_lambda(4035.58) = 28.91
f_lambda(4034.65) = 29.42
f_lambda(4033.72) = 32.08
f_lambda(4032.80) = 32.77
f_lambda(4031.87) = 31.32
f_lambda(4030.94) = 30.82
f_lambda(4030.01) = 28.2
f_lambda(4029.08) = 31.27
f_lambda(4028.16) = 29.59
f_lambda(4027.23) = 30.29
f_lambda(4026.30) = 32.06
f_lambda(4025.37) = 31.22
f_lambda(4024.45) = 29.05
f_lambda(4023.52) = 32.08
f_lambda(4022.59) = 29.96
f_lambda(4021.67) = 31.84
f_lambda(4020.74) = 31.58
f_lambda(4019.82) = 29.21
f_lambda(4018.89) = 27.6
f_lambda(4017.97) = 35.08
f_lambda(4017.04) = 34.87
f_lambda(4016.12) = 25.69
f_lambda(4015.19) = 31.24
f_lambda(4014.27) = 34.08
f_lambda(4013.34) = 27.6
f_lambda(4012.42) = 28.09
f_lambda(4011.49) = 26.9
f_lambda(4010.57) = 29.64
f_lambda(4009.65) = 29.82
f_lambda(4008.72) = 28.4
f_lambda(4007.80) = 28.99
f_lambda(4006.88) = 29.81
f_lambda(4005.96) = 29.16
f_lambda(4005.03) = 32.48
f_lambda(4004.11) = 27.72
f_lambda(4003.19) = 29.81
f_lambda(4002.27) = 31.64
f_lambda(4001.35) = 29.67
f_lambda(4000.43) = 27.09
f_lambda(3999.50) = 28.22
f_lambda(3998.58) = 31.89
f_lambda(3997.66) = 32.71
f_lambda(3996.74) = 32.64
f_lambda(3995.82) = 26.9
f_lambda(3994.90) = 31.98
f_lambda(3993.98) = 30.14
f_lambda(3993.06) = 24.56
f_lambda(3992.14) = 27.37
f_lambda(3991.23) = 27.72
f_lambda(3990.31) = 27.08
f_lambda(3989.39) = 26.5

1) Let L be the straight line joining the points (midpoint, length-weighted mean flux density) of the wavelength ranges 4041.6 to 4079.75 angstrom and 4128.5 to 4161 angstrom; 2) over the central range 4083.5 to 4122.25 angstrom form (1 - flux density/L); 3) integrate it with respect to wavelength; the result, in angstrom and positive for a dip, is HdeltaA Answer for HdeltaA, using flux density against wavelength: 0.5 angstrom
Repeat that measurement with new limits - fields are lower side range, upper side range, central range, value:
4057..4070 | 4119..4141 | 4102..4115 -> 0.8 angstrom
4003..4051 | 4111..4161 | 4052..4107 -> 0.8 angstrom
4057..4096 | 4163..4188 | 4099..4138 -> 0.9 angstrom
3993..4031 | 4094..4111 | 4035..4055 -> 0.2 angstrom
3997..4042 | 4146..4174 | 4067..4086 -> 0.2 angstrom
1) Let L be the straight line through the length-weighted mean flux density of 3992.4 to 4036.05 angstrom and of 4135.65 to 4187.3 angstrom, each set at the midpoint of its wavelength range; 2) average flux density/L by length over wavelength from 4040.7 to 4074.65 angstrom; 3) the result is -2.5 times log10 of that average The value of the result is 0.018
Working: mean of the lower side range 30.1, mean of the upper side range 29.2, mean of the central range 29.4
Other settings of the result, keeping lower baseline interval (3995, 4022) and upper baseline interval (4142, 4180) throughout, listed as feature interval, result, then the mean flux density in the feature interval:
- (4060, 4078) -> 0.01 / 29.4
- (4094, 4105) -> 0.05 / 28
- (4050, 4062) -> 0.02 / 29.2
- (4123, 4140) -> -0.04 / 30.1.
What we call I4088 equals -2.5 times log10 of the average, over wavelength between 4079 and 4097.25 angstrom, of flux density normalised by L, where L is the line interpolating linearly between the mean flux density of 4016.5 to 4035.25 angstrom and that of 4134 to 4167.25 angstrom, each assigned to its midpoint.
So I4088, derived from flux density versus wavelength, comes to 0.014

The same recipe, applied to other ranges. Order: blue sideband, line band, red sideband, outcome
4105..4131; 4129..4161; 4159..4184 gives 0.01 mag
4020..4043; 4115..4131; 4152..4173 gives -0.01 mag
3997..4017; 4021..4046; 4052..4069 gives -0.03 mag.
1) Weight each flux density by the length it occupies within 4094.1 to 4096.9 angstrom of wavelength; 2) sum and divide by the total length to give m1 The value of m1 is 29.2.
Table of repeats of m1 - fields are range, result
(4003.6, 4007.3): 29.8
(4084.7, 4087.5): 27.5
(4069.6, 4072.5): 29.4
